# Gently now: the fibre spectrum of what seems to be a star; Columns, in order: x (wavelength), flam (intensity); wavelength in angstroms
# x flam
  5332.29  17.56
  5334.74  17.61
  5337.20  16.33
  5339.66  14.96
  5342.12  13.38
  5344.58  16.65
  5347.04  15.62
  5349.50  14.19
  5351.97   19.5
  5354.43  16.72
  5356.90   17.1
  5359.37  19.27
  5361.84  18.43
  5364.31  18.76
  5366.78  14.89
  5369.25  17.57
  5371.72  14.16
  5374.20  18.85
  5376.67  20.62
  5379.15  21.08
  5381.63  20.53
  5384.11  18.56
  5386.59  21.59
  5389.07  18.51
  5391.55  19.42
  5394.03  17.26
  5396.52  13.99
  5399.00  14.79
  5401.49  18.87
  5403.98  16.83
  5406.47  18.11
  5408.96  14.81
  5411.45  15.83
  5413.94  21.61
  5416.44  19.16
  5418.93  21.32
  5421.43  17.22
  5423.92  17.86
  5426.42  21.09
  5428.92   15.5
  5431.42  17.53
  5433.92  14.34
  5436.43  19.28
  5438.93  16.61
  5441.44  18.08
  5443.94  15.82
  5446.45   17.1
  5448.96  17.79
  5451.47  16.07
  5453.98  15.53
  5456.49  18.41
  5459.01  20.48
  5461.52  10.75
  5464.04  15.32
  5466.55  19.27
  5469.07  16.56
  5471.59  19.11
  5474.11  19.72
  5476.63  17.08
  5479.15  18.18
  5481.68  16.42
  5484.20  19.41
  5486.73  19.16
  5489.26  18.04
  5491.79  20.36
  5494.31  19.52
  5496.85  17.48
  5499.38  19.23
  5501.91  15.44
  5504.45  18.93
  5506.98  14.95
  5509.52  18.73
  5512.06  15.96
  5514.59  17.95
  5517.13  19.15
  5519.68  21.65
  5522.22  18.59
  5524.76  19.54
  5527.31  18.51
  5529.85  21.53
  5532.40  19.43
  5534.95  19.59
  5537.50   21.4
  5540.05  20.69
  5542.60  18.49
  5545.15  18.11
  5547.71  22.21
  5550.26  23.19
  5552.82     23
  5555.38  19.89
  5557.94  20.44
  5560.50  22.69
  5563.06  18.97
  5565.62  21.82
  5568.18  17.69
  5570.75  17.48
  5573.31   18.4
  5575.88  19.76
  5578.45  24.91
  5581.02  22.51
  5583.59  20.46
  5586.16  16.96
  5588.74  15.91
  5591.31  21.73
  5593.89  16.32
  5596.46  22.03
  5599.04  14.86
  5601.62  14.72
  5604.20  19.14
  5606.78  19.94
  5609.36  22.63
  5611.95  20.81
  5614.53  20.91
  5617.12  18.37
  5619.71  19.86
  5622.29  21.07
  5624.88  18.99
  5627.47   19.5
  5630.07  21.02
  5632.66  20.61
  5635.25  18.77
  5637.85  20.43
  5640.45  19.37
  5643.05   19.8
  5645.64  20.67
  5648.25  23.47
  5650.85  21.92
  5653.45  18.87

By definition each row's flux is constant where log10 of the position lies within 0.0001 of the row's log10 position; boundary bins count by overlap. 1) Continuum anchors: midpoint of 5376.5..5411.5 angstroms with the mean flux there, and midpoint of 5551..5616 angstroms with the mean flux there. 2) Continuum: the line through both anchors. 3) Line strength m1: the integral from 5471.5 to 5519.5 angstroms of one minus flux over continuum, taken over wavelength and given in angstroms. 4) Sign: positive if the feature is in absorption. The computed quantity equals 1.9 angstroms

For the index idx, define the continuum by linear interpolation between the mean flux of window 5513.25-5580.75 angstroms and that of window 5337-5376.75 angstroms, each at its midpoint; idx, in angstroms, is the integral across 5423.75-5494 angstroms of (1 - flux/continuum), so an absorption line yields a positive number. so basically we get 4.1 angstroms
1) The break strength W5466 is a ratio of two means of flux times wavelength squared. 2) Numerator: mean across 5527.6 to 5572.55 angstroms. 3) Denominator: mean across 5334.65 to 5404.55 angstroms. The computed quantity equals 1.24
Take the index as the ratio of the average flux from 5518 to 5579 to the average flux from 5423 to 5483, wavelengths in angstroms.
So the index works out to 1.2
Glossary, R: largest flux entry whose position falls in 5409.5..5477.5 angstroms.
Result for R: 21.61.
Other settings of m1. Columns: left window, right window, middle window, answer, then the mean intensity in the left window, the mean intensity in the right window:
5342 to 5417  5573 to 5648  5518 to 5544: -1.2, 17.7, 19.7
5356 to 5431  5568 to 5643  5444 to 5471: 2.6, 18.1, 19.5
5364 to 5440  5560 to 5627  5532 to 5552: -1.4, 17.9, 19.5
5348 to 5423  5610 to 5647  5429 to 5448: 1.6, 18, 20.1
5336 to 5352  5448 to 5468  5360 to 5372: -1.0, 15.5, 16.7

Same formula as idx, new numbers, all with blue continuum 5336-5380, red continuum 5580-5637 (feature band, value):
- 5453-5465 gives 1.3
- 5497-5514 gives 1.1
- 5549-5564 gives -2.0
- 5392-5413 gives 1.2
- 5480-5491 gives 0.0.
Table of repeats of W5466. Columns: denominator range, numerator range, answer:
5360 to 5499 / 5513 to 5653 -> 1.18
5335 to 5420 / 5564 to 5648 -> 1.21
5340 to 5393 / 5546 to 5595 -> 1.22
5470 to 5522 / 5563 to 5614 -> 1.09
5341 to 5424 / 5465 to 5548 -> 1.11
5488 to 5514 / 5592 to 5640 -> 1.14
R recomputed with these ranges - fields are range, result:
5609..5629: 22.63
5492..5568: 23.19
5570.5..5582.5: 24.91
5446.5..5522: 21.65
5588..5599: 22.03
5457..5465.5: 20.48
